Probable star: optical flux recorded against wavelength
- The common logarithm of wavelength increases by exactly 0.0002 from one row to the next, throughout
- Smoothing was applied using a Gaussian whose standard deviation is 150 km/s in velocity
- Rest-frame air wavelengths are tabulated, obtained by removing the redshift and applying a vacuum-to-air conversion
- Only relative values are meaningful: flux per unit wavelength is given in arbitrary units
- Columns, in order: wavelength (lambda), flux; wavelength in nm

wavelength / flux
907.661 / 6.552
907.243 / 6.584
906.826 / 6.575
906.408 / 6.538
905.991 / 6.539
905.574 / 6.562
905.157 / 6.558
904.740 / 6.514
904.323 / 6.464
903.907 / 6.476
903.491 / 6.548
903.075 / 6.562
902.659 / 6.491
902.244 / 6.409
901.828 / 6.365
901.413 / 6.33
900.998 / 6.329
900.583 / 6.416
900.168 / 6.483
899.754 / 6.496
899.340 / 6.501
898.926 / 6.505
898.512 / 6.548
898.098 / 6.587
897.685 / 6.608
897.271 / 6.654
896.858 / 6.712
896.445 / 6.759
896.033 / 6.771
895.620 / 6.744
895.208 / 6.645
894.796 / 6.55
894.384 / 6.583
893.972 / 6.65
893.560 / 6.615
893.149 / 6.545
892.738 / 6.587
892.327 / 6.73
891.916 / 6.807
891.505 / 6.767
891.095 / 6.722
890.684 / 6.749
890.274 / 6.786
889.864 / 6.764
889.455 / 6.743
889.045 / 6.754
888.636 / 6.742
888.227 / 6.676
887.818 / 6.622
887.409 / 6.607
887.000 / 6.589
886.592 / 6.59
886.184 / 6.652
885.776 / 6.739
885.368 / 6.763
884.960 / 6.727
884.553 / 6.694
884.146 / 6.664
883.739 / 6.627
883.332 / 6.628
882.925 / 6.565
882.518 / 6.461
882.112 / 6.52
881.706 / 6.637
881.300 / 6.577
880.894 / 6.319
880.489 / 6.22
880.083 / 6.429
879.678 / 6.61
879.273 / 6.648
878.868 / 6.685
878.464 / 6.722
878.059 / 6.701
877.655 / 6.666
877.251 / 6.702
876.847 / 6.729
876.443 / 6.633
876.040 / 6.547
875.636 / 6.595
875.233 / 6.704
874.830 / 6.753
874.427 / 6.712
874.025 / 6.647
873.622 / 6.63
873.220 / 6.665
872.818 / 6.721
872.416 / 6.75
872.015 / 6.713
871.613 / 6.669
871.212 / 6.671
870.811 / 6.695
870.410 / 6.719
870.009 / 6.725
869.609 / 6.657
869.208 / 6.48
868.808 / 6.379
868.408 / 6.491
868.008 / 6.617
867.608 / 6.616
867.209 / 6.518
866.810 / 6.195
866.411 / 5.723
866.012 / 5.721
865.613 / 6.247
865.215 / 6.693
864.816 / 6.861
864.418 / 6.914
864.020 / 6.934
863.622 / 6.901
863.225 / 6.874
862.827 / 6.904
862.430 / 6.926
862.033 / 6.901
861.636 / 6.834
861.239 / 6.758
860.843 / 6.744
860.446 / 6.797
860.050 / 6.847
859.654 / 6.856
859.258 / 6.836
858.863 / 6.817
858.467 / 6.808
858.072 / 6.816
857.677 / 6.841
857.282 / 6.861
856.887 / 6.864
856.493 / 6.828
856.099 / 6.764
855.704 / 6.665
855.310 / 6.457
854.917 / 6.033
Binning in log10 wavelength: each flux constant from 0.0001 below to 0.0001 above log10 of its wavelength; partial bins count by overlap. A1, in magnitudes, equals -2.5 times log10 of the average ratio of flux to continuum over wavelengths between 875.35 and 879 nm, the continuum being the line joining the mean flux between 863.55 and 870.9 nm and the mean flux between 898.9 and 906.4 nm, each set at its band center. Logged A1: -0.03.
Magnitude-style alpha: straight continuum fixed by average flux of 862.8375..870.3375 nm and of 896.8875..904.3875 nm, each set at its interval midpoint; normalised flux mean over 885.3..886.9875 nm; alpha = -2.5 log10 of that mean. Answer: -0.03 mag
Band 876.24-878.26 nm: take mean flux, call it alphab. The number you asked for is 6.69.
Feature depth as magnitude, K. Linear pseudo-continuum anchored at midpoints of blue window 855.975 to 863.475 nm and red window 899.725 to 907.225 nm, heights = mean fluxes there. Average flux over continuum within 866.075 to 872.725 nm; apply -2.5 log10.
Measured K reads 0.04 mag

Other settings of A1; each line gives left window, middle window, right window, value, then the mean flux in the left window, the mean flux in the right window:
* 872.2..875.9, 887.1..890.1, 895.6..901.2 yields -0.013 mag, 6.68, 6.57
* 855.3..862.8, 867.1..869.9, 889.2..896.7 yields 0.038 mag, 6.81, 6.7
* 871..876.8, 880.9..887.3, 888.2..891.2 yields 0.017 mag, 6.67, 6.75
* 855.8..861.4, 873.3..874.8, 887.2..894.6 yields 0.013 mag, 6.81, 6.69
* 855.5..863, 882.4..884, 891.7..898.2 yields 0.023 mag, 6.82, 6.66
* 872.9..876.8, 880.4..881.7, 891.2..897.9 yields 0.039 mag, 6.66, 6.67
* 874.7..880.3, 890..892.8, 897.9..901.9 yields -0.035 mag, 6.65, 6.46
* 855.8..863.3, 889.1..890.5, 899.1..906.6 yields -0.029 mag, 6.83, 6.48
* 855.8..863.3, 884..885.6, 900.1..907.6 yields -0.013 mag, 6.83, 6.49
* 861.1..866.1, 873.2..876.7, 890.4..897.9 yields 0.011 mag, 6.75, 6.68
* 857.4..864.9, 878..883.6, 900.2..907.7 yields 0.022 mag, 6.85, 6.49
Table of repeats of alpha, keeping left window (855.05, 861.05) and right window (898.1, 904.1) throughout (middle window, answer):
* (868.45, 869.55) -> 0.04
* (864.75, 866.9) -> 0.09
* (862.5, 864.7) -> -0.03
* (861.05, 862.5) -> -0.02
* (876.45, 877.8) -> -0.01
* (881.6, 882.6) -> 0.01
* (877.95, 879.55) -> -0.01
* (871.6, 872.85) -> -0.01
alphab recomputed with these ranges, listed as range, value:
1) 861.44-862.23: 6.87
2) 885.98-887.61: 6.61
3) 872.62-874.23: 6.67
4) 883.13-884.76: 6.66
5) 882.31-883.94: 6.57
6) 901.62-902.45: 6.38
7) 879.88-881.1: 6.32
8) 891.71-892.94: 6.71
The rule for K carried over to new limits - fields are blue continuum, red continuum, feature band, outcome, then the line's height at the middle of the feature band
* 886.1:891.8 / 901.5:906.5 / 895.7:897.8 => -0.02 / 6.6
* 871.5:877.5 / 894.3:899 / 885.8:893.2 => -0.01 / 6.66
